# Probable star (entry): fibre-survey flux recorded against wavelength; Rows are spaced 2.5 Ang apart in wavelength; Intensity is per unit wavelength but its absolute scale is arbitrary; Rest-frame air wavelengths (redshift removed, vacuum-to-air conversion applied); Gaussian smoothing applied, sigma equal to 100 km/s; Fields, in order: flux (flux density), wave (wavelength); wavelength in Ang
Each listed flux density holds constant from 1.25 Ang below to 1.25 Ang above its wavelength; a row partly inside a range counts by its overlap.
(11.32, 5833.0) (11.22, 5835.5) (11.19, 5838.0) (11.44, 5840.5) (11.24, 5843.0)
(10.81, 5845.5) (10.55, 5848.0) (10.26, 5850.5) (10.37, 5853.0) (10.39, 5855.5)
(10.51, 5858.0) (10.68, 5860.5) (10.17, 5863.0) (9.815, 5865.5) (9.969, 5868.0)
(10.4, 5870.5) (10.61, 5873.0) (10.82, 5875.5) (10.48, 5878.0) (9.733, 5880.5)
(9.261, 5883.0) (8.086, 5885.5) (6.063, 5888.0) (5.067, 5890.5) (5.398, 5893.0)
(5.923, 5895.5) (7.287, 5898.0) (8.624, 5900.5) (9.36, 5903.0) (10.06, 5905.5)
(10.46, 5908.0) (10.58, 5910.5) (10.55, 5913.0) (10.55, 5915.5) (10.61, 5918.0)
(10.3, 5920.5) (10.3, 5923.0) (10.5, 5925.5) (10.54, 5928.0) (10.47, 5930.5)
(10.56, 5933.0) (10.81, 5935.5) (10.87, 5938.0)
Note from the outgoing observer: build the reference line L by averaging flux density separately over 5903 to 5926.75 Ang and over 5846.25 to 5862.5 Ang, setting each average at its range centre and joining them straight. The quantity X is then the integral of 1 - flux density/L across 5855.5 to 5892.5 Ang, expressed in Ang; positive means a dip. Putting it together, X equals 3.82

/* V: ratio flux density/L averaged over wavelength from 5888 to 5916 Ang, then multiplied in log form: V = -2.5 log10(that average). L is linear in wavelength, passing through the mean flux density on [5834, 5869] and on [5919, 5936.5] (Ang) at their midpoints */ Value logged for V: 0.250 mag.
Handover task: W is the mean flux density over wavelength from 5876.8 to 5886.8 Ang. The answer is 9.37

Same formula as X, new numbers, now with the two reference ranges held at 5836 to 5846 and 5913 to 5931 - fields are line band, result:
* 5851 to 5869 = 1.23 Ang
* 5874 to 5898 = 6.53 Ang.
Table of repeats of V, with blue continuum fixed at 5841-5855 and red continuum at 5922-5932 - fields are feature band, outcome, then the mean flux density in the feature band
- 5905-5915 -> 0.006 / 10.4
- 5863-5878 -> 0.030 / 10.3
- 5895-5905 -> 0.284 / 8.11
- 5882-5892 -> 0.444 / 7.02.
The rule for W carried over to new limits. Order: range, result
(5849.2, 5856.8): 10.3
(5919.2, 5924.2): 10.3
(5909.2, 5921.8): 10.5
